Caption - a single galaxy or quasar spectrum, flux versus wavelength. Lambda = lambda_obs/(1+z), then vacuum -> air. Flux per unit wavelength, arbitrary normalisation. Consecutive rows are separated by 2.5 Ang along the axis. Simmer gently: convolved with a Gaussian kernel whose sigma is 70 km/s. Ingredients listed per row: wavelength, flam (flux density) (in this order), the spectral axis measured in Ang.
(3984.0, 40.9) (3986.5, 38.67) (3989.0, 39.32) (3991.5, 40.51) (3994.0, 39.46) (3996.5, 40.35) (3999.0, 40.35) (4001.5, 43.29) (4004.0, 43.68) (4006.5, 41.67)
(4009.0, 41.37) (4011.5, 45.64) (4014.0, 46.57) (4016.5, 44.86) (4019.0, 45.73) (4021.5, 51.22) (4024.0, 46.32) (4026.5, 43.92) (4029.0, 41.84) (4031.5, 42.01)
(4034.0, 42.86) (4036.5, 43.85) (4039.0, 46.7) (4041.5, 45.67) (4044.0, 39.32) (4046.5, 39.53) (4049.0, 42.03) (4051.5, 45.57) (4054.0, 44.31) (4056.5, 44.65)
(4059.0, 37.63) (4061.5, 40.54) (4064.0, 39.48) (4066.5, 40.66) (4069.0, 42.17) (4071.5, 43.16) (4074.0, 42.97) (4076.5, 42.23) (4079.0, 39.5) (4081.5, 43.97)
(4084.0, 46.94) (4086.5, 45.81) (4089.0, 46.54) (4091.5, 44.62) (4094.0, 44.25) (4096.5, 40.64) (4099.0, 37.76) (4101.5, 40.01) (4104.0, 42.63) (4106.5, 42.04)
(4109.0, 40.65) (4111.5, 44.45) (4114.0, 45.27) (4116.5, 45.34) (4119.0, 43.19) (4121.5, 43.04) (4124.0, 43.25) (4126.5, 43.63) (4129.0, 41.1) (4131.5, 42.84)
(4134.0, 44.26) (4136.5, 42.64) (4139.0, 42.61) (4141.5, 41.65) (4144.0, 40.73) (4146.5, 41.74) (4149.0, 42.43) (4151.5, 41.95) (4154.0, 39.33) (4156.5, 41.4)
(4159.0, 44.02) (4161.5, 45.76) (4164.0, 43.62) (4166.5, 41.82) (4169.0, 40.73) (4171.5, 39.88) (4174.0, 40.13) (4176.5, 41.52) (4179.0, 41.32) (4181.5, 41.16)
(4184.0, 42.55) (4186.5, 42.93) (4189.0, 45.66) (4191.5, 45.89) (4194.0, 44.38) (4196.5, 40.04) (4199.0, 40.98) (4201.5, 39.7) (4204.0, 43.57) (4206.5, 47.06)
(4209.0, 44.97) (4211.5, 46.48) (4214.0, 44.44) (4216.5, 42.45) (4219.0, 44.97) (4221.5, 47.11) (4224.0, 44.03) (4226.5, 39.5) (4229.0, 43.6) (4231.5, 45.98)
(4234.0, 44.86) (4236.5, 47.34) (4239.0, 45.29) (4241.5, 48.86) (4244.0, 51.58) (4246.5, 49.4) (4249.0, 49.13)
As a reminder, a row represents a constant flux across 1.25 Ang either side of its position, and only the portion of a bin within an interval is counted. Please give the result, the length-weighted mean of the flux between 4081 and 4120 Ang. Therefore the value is 43.4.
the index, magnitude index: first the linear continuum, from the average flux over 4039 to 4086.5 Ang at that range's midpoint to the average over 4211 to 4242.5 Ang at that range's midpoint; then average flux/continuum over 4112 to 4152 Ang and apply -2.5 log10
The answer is 0.01 mag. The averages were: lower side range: 42.5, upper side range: 44.9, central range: 42.9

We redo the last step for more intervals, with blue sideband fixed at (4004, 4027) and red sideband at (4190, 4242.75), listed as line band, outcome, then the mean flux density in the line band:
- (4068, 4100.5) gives 0.04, 43.1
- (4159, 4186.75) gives 0.06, 42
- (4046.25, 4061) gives 0.07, 42.4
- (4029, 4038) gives 0.06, 42.9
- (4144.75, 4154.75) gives 0.08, 41.4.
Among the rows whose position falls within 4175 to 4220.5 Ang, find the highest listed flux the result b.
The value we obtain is 47.06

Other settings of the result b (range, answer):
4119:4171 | 45.76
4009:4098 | 51.22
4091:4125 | 45.34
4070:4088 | 46.94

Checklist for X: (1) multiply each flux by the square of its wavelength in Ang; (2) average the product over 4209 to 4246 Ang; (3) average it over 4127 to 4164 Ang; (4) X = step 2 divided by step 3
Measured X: 1.1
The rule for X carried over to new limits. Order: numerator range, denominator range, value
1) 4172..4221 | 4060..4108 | 1.08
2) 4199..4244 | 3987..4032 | 1.15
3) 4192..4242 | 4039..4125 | 1.11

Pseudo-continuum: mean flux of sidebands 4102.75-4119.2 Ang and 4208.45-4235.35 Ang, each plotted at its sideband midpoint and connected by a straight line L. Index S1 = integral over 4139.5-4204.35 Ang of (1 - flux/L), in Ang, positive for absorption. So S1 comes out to 2.7 Ang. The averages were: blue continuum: 43.4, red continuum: 44.4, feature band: 42.1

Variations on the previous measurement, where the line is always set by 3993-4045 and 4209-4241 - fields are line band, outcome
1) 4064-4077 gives 0.59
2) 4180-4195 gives 0.29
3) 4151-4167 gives 0.65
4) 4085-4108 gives 0.72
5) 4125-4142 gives 0.60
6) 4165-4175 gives 0.85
